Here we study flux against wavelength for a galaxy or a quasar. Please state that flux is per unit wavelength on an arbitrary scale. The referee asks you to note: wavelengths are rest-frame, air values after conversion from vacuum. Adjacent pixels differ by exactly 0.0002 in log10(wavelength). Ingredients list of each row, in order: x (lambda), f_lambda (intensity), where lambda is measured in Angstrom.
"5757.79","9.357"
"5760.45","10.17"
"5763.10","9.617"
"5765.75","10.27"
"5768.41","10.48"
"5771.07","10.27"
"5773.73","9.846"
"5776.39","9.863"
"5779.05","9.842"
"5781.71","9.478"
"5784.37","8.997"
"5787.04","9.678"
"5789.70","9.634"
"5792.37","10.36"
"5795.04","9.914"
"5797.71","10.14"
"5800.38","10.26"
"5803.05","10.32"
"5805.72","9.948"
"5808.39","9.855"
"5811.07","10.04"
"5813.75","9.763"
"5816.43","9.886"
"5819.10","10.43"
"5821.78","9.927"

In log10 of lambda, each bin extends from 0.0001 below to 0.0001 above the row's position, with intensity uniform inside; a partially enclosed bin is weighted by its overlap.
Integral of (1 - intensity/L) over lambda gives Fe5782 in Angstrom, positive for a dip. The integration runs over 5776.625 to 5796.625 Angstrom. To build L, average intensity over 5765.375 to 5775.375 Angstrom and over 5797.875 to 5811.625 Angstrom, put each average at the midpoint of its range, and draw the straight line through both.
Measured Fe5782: 0.85 Angstrom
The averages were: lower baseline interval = 10.2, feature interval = 9.72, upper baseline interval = 10.1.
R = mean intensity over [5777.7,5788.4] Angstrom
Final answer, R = 9.51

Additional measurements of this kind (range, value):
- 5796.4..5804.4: 10.2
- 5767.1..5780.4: 10.1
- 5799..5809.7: 10.1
